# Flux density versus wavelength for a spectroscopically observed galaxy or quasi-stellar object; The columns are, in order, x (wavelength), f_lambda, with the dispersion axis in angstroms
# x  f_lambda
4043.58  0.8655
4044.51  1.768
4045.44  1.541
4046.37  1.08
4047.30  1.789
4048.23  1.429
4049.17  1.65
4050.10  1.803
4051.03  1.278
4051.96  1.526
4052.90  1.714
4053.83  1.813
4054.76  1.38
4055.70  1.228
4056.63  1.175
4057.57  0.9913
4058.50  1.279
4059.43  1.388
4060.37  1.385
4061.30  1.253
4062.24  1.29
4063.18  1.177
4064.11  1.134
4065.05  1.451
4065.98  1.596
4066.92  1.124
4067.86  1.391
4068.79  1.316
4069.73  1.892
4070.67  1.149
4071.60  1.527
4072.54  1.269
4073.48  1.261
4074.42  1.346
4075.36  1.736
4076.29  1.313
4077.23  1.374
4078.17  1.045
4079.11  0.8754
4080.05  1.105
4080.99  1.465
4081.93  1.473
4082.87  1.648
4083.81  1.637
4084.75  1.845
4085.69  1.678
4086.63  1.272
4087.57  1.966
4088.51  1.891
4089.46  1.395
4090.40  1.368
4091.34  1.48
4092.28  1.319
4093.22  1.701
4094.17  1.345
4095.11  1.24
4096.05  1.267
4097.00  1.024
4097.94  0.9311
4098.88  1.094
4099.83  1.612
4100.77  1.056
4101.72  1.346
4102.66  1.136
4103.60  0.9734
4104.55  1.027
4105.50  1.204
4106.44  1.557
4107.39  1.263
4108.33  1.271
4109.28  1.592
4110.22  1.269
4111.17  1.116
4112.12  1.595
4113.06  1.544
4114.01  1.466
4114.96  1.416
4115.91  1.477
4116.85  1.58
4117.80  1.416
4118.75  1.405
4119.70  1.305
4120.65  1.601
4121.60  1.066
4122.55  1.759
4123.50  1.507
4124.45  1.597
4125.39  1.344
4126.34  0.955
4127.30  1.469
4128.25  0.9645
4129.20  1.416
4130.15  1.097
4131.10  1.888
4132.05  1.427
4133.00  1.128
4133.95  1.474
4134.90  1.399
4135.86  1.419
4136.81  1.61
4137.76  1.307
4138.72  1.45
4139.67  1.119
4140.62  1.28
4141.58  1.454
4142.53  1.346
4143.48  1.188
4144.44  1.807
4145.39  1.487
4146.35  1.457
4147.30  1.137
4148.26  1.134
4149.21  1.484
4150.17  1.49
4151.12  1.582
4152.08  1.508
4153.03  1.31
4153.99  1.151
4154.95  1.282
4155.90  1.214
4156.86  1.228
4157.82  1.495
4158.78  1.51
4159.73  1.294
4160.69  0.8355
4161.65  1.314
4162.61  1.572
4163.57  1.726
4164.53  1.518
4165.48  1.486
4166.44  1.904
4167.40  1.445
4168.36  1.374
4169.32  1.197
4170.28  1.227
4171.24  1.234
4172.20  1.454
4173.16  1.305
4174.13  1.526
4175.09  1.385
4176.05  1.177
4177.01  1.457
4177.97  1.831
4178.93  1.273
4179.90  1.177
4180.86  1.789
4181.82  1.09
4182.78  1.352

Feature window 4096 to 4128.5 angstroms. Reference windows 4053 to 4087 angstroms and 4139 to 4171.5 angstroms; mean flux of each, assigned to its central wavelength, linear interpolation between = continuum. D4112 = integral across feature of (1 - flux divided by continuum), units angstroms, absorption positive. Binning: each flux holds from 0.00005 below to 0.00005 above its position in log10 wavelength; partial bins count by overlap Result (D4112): 1.2 angstroms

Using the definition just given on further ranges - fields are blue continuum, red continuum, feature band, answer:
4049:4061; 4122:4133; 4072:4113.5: 1.3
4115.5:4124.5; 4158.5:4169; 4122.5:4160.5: 2.3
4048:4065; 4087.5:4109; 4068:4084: -0.3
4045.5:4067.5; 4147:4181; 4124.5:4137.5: 0.3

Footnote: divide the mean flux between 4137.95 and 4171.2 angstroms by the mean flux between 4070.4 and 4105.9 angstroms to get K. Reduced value 1.02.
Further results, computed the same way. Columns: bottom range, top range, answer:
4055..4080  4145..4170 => 1.07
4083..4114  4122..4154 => 1.01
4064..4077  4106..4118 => 1.02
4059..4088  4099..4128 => 0.97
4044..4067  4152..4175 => 0.97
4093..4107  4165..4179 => 1.16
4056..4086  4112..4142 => 1.03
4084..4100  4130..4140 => 0.98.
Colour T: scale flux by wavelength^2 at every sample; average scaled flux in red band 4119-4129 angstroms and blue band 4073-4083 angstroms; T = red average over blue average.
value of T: 1.05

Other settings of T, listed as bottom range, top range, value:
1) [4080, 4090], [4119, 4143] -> 0.88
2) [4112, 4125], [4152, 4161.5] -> 0.88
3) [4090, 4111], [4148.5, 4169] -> 1.14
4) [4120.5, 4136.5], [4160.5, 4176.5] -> 1.04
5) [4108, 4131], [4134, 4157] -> 1.00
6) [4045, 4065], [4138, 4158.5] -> 1.02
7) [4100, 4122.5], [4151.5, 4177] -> 1.05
